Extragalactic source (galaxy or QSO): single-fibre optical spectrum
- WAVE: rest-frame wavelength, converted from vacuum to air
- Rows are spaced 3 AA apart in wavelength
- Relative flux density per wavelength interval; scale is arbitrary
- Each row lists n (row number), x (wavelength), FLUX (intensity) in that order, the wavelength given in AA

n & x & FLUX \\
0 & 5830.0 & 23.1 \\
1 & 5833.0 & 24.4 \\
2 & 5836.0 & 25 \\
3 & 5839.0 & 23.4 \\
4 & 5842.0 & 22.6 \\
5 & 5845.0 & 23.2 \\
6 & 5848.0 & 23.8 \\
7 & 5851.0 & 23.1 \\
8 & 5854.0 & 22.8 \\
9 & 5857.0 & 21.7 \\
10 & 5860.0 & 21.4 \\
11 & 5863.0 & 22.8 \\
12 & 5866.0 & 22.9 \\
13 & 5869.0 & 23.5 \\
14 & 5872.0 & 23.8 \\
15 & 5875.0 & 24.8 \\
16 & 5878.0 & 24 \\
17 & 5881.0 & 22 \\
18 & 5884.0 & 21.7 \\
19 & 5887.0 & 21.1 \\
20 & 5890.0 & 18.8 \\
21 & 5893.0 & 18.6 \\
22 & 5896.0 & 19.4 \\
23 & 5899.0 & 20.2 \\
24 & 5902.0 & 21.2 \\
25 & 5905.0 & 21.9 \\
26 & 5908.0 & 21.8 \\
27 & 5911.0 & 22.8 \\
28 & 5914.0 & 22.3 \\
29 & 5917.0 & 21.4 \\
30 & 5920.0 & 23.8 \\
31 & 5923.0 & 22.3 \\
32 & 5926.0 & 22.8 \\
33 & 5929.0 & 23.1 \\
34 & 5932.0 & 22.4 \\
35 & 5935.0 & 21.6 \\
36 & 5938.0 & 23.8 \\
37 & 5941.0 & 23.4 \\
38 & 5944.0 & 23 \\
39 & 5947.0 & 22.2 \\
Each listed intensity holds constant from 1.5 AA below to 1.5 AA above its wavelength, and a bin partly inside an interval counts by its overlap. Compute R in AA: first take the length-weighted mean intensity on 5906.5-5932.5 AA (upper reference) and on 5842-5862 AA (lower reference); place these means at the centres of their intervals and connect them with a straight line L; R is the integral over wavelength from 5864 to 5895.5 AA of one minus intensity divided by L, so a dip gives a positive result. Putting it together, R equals 0.79 AA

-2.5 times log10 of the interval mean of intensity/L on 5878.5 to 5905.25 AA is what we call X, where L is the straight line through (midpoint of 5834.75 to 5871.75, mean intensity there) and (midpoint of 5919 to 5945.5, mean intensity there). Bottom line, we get 0.12 mag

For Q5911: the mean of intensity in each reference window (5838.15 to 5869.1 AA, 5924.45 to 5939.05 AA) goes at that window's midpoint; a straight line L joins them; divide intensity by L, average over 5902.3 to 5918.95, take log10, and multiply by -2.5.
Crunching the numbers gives 0.034 mag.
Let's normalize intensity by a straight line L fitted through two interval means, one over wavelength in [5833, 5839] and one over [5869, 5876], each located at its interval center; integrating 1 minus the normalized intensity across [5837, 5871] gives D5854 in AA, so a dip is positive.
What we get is 1.9 AA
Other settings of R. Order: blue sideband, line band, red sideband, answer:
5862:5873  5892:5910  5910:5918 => 1.47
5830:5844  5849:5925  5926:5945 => 4.19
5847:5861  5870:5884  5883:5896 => -1.74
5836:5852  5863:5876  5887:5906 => -1.10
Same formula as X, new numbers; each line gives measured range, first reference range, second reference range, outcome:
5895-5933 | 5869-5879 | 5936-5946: 0.077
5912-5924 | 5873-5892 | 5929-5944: 0.005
